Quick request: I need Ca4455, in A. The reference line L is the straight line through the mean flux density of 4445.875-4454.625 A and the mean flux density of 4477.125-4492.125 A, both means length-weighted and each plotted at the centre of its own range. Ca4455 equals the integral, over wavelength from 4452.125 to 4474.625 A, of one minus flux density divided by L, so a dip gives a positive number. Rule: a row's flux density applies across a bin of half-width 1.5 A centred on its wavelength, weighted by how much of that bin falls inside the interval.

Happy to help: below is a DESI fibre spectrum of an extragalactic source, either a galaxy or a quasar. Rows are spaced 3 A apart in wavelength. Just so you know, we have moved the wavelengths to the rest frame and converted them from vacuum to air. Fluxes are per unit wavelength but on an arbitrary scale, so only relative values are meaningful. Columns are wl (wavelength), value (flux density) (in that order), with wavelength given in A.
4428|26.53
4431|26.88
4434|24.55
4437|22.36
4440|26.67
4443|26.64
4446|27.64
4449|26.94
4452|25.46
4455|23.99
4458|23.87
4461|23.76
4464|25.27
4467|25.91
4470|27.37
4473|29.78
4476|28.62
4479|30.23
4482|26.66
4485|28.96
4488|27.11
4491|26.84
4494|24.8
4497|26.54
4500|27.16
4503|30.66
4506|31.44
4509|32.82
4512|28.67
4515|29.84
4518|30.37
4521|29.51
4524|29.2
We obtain 1.0 A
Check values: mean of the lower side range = 26.2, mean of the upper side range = 28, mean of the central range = 25.7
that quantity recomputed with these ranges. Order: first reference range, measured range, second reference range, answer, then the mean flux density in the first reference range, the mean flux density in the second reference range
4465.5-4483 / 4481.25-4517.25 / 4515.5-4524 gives 0.65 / 28.1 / 29.8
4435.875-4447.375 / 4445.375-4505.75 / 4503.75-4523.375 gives 2.30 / 25.9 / 30.4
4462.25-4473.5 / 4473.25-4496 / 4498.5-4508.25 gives 0.44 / 26.8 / 30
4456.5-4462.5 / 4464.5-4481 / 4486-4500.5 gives -2.15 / 23.8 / 26.5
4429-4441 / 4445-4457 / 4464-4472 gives -0.02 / 25.1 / 26.6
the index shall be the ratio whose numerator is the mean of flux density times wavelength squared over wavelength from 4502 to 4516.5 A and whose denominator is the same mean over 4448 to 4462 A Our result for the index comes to 1.27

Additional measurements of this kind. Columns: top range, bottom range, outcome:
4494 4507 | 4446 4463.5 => 1.16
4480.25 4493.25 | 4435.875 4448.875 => 1.07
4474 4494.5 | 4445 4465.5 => 1.12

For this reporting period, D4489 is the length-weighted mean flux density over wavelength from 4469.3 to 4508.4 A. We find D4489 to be 28.3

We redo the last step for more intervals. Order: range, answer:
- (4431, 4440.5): 24.7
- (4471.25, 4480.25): 29.5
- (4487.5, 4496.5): 26.2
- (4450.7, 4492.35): 26.7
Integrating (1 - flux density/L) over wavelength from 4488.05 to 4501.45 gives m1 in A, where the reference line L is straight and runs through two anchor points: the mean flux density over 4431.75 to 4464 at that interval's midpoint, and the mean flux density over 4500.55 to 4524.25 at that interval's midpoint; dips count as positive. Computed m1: 1.14 A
